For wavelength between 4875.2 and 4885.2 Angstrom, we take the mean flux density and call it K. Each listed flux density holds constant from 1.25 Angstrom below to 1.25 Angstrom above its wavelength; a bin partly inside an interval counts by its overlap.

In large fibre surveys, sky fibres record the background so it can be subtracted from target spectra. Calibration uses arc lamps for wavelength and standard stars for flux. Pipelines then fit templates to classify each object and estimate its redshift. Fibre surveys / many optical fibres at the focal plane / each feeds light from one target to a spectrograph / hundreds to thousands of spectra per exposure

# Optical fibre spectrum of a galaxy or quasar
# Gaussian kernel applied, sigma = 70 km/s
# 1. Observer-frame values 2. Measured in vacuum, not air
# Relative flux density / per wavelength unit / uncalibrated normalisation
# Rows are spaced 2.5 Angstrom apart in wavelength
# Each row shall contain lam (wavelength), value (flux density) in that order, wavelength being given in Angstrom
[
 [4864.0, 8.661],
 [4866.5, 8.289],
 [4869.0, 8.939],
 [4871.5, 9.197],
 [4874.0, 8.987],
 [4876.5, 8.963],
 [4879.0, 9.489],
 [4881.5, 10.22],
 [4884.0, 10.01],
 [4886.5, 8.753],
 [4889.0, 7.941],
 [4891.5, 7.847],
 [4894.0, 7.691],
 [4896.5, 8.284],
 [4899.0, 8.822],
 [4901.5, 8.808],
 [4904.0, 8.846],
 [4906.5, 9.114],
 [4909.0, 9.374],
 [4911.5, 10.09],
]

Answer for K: 9.67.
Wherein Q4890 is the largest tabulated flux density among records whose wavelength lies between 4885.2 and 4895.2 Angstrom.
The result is 8.753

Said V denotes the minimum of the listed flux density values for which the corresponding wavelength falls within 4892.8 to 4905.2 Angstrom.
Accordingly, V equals 7.691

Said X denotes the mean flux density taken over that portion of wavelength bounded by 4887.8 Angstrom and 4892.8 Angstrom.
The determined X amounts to 7.89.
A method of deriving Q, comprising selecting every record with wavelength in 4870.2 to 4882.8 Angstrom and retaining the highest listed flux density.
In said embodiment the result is 10.22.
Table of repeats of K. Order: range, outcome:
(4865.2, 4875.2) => 8.85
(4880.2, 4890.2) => 9.24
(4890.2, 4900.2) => 8.16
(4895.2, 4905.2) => 8.68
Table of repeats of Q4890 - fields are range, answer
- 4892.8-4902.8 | 8.822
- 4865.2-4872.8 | 9.197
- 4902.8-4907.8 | 9.114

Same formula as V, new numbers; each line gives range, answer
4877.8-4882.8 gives 9.489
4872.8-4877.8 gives 8.963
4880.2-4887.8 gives 8.753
